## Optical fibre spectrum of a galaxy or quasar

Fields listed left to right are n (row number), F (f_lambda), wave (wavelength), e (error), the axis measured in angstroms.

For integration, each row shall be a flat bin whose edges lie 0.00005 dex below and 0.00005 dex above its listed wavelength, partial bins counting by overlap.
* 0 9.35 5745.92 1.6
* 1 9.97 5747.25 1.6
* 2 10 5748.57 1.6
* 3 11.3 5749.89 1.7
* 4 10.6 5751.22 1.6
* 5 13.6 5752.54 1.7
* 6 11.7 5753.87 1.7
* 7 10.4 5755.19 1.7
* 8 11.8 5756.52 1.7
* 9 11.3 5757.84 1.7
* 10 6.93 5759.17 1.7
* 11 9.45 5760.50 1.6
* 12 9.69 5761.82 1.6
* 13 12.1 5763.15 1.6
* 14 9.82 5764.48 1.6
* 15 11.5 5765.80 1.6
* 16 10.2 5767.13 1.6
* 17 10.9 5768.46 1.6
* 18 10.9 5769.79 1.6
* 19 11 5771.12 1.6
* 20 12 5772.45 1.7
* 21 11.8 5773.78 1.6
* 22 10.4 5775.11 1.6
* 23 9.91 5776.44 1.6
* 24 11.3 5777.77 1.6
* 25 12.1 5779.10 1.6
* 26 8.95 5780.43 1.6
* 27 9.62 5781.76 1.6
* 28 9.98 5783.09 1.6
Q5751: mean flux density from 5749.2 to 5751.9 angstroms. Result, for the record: 11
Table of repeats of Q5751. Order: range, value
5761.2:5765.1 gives 10.5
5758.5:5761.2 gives 8.21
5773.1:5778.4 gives 10.9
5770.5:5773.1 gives 11.5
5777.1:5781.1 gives 10.8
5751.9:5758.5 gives 11.8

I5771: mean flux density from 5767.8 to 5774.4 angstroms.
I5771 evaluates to 11.3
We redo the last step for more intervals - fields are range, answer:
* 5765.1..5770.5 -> 10.9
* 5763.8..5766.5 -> 10.7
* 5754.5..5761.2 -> 9.99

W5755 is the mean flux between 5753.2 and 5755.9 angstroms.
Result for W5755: 11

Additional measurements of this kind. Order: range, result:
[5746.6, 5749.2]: 10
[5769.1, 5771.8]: 10.9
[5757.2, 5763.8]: 9.88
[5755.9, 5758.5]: 11.6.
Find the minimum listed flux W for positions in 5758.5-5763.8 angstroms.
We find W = 6.93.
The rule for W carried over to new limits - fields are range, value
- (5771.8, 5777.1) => 9.91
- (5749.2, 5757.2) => 10.4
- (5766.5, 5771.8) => 10.2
